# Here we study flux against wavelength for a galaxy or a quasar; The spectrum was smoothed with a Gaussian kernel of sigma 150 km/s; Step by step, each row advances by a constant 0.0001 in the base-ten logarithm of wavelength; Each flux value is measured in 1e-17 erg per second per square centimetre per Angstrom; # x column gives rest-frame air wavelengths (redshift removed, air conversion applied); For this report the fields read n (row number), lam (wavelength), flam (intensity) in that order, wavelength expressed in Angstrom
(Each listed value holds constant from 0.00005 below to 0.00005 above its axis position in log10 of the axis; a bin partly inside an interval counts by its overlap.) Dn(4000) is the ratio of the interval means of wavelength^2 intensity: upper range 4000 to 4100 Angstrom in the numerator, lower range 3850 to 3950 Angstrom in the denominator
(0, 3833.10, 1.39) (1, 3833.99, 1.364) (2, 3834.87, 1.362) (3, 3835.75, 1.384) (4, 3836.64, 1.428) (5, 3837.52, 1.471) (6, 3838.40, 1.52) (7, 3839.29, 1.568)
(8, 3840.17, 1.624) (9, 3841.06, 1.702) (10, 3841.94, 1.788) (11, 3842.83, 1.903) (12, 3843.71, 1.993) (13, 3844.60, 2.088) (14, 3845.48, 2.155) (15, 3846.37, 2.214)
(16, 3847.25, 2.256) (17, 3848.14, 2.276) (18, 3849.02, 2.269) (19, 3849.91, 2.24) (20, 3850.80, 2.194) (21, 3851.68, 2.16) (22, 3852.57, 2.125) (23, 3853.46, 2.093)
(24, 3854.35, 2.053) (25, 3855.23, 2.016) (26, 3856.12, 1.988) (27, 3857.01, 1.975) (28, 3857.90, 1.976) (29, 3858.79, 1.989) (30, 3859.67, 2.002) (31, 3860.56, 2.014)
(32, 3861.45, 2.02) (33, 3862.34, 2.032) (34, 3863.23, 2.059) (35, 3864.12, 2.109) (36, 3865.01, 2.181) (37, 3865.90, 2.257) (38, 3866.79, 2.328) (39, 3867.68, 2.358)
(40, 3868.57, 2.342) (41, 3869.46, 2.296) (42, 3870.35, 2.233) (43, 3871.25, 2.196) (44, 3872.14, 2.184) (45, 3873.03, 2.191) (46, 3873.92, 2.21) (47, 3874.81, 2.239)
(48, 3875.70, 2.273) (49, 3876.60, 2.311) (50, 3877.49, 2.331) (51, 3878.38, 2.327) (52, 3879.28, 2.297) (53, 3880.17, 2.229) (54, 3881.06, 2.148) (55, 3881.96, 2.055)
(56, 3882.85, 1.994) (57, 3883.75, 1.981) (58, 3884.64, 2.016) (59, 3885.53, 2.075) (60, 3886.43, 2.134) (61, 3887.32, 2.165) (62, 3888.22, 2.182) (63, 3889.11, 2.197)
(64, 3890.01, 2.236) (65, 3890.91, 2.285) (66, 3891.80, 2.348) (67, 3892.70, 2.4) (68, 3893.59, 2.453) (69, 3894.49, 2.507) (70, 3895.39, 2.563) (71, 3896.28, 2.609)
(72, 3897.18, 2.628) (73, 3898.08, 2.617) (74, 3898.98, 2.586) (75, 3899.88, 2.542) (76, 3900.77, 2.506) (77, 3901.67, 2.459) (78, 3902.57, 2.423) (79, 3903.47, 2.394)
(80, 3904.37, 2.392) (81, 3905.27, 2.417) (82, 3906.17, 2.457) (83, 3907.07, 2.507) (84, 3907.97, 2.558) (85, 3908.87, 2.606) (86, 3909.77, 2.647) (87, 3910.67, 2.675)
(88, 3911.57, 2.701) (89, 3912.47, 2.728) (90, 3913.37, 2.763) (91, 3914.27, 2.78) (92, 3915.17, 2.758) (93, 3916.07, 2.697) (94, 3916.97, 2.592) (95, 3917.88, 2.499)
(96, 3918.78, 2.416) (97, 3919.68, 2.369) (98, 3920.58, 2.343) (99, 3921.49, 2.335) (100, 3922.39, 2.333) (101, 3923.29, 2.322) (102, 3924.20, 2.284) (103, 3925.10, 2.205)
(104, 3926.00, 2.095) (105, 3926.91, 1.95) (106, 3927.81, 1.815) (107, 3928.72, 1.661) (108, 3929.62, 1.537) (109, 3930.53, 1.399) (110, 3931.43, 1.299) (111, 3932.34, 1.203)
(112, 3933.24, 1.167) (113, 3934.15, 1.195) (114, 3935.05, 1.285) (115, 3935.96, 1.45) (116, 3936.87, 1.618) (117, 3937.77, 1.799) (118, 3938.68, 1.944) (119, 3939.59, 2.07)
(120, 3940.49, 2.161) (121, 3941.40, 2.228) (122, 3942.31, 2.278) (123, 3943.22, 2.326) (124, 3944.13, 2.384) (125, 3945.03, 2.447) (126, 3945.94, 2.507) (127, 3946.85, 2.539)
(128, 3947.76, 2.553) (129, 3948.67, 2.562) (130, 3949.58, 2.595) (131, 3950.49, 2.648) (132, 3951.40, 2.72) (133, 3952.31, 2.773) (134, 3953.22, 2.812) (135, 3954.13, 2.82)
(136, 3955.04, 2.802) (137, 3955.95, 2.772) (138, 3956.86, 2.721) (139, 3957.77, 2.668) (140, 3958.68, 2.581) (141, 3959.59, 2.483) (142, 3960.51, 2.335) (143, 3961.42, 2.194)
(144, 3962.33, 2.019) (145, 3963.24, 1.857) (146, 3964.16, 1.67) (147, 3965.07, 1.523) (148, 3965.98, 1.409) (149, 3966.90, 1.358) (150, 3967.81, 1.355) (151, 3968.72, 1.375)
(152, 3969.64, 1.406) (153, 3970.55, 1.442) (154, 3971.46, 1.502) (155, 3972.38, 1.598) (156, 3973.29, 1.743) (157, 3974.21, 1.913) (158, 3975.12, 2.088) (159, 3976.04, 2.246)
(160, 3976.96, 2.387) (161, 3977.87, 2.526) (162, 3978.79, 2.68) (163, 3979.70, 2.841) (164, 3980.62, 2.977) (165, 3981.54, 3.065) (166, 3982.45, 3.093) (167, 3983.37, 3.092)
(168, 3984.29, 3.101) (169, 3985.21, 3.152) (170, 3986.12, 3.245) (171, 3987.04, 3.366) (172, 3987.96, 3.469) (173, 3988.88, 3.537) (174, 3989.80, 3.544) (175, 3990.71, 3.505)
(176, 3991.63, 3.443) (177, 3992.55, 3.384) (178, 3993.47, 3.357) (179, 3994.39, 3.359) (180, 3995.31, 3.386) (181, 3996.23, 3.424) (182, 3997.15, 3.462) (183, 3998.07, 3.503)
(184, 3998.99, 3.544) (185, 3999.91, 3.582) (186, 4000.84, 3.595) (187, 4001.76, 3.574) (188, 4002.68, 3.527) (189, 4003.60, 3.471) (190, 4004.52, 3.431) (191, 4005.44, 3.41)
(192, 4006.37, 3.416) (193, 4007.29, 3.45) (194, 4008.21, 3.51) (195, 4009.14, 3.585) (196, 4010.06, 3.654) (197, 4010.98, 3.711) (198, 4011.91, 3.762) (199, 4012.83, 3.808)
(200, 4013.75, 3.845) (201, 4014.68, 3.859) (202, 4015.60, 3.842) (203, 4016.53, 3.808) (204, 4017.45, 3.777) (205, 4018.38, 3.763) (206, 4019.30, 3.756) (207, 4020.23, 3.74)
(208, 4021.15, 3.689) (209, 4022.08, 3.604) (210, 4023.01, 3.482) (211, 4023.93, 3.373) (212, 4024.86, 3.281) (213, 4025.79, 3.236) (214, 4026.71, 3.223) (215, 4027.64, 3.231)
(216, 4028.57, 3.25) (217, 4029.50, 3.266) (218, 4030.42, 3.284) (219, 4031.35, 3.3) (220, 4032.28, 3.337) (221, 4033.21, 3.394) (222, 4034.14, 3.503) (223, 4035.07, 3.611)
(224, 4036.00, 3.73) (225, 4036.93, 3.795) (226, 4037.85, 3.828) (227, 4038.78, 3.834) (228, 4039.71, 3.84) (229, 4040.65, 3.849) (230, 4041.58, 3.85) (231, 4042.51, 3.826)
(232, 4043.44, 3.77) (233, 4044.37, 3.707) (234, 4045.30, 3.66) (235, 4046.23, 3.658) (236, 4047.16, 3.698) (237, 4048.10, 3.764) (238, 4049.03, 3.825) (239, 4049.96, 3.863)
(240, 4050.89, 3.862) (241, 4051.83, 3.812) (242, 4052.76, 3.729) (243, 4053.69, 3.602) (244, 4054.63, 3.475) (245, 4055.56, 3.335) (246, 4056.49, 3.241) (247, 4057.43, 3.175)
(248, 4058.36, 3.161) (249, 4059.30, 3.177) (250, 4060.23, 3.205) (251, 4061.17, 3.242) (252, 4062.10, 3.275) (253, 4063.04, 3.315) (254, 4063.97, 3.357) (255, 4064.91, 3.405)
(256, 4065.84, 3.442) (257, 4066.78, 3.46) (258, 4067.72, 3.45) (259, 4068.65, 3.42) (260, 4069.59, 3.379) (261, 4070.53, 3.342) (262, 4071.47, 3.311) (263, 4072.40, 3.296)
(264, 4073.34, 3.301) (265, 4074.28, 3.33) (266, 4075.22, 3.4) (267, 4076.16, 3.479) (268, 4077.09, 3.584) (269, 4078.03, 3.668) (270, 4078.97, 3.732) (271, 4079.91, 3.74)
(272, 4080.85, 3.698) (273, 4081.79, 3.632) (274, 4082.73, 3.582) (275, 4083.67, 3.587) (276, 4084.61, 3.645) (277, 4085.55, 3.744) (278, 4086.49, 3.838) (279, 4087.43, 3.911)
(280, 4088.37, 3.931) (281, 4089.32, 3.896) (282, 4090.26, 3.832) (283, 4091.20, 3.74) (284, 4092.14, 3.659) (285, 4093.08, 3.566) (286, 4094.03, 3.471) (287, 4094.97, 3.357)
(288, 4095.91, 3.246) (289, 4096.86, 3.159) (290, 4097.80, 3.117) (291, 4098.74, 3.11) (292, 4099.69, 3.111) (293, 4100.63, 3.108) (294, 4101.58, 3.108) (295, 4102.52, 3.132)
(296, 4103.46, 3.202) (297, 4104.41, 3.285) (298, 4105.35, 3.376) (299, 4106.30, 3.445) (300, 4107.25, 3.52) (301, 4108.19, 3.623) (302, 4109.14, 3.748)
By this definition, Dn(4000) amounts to 1.7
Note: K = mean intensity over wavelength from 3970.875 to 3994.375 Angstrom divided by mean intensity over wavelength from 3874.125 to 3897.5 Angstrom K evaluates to 1.25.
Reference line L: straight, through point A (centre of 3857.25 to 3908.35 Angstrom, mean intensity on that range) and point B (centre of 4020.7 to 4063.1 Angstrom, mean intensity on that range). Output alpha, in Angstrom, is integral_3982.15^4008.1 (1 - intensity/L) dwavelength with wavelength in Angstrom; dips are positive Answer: -2.07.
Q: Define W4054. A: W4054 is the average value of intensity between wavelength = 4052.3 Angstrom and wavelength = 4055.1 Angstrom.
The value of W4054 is 3.6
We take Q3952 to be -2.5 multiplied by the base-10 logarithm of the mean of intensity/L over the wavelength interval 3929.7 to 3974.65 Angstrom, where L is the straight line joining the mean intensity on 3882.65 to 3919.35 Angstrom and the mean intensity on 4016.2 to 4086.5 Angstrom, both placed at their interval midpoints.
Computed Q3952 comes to 0.36 mag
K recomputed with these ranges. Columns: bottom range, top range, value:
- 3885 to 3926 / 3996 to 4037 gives 1.44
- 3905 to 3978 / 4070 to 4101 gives 1.62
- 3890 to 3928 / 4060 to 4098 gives 1.42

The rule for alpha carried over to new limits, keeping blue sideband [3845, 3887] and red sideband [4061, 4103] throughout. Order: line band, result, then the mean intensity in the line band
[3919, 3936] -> 4.8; 1.82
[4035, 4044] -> -1.6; 3.8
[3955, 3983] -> 6.5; 2.14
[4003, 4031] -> -4.3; 3.55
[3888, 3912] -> -1.2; 2.48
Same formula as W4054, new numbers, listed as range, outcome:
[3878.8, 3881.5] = 2.23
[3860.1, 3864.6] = 2.05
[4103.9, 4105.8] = 3.33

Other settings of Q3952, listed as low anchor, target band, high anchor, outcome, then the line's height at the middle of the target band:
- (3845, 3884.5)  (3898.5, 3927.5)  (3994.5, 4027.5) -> 0.06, 2.63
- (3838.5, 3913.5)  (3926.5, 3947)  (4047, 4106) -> 0.39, 2.61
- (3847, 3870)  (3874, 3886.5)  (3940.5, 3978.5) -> -0.01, 2.15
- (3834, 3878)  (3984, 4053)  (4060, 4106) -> -0.17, 3.05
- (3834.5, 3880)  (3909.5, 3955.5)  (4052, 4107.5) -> 0.13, 2.52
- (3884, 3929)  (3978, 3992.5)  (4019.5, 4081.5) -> -0.06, 3.01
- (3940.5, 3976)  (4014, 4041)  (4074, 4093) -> -0.18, 3.01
